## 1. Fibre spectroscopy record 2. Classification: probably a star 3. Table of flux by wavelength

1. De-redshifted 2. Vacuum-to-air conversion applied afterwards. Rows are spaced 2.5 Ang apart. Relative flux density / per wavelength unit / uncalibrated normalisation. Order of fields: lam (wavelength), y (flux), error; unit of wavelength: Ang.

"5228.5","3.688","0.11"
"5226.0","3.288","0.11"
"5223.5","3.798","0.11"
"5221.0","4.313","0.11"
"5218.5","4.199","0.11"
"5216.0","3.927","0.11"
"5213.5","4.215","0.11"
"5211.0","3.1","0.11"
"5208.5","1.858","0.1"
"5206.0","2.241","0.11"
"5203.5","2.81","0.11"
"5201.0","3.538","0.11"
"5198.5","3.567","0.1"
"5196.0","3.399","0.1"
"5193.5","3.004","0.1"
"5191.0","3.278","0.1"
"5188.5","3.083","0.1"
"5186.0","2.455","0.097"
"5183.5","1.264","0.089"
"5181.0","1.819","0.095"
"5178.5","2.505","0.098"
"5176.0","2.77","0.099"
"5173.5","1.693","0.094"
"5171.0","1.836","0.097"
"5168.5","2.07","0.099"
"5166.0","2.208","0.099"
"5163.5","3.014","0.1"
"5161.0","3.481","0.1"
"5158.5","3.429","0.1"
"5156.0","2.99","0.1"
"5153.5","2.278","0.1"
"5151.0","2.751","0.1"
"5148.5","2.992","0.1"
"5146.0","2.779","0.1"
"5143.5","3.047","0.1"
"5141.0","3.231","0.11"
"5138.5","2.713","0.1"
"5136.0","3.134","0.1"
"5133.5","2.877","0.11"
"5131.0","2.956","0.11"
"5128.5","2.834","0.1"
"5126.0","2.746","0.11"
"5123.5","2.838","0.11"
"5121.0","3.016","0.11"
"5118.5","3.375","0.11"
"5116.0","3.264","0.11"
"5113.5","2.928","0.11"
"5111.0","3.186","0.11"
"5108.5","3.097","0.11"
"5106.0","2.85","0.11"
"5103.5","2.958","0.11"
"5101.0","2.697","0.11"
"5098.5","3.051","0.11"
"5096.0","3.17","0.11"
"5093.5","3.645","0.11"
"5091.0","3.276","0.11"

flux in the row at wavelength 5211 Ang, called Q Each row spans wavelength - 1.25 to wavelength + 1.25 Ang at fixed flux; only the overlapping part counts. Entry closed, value 3.1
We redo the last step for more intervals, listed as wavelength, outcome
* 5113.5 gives 2.928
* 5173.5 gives 1.693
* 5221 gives 4.313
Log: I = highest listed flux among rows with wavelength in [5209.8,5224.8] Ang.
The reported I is 4.313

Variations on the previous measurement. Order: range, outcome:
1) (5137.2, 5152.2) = 3.231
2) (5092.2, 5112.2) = 3.645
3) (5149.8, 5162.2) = 3.481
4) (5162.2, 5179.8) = 3.014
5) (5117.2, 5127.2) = 3.375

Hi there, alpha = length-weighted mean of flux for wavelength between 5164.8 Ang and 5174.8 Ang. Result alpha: 1.95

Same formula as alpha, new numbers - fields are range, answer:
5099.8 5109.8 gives 2.9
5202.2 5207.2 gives 2.54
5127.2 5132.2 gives 2.89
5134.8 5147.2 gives 2.98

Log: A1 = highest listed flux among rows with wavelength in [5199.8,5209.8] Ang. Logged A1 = 3.538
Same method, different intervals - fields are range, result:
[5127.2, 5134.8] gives 2.956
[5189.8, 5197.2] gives 3.399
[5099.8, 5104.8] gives 2.958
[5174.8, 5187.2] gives 2.77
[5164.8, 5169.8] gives 2.208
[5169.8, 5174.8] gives 1.836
